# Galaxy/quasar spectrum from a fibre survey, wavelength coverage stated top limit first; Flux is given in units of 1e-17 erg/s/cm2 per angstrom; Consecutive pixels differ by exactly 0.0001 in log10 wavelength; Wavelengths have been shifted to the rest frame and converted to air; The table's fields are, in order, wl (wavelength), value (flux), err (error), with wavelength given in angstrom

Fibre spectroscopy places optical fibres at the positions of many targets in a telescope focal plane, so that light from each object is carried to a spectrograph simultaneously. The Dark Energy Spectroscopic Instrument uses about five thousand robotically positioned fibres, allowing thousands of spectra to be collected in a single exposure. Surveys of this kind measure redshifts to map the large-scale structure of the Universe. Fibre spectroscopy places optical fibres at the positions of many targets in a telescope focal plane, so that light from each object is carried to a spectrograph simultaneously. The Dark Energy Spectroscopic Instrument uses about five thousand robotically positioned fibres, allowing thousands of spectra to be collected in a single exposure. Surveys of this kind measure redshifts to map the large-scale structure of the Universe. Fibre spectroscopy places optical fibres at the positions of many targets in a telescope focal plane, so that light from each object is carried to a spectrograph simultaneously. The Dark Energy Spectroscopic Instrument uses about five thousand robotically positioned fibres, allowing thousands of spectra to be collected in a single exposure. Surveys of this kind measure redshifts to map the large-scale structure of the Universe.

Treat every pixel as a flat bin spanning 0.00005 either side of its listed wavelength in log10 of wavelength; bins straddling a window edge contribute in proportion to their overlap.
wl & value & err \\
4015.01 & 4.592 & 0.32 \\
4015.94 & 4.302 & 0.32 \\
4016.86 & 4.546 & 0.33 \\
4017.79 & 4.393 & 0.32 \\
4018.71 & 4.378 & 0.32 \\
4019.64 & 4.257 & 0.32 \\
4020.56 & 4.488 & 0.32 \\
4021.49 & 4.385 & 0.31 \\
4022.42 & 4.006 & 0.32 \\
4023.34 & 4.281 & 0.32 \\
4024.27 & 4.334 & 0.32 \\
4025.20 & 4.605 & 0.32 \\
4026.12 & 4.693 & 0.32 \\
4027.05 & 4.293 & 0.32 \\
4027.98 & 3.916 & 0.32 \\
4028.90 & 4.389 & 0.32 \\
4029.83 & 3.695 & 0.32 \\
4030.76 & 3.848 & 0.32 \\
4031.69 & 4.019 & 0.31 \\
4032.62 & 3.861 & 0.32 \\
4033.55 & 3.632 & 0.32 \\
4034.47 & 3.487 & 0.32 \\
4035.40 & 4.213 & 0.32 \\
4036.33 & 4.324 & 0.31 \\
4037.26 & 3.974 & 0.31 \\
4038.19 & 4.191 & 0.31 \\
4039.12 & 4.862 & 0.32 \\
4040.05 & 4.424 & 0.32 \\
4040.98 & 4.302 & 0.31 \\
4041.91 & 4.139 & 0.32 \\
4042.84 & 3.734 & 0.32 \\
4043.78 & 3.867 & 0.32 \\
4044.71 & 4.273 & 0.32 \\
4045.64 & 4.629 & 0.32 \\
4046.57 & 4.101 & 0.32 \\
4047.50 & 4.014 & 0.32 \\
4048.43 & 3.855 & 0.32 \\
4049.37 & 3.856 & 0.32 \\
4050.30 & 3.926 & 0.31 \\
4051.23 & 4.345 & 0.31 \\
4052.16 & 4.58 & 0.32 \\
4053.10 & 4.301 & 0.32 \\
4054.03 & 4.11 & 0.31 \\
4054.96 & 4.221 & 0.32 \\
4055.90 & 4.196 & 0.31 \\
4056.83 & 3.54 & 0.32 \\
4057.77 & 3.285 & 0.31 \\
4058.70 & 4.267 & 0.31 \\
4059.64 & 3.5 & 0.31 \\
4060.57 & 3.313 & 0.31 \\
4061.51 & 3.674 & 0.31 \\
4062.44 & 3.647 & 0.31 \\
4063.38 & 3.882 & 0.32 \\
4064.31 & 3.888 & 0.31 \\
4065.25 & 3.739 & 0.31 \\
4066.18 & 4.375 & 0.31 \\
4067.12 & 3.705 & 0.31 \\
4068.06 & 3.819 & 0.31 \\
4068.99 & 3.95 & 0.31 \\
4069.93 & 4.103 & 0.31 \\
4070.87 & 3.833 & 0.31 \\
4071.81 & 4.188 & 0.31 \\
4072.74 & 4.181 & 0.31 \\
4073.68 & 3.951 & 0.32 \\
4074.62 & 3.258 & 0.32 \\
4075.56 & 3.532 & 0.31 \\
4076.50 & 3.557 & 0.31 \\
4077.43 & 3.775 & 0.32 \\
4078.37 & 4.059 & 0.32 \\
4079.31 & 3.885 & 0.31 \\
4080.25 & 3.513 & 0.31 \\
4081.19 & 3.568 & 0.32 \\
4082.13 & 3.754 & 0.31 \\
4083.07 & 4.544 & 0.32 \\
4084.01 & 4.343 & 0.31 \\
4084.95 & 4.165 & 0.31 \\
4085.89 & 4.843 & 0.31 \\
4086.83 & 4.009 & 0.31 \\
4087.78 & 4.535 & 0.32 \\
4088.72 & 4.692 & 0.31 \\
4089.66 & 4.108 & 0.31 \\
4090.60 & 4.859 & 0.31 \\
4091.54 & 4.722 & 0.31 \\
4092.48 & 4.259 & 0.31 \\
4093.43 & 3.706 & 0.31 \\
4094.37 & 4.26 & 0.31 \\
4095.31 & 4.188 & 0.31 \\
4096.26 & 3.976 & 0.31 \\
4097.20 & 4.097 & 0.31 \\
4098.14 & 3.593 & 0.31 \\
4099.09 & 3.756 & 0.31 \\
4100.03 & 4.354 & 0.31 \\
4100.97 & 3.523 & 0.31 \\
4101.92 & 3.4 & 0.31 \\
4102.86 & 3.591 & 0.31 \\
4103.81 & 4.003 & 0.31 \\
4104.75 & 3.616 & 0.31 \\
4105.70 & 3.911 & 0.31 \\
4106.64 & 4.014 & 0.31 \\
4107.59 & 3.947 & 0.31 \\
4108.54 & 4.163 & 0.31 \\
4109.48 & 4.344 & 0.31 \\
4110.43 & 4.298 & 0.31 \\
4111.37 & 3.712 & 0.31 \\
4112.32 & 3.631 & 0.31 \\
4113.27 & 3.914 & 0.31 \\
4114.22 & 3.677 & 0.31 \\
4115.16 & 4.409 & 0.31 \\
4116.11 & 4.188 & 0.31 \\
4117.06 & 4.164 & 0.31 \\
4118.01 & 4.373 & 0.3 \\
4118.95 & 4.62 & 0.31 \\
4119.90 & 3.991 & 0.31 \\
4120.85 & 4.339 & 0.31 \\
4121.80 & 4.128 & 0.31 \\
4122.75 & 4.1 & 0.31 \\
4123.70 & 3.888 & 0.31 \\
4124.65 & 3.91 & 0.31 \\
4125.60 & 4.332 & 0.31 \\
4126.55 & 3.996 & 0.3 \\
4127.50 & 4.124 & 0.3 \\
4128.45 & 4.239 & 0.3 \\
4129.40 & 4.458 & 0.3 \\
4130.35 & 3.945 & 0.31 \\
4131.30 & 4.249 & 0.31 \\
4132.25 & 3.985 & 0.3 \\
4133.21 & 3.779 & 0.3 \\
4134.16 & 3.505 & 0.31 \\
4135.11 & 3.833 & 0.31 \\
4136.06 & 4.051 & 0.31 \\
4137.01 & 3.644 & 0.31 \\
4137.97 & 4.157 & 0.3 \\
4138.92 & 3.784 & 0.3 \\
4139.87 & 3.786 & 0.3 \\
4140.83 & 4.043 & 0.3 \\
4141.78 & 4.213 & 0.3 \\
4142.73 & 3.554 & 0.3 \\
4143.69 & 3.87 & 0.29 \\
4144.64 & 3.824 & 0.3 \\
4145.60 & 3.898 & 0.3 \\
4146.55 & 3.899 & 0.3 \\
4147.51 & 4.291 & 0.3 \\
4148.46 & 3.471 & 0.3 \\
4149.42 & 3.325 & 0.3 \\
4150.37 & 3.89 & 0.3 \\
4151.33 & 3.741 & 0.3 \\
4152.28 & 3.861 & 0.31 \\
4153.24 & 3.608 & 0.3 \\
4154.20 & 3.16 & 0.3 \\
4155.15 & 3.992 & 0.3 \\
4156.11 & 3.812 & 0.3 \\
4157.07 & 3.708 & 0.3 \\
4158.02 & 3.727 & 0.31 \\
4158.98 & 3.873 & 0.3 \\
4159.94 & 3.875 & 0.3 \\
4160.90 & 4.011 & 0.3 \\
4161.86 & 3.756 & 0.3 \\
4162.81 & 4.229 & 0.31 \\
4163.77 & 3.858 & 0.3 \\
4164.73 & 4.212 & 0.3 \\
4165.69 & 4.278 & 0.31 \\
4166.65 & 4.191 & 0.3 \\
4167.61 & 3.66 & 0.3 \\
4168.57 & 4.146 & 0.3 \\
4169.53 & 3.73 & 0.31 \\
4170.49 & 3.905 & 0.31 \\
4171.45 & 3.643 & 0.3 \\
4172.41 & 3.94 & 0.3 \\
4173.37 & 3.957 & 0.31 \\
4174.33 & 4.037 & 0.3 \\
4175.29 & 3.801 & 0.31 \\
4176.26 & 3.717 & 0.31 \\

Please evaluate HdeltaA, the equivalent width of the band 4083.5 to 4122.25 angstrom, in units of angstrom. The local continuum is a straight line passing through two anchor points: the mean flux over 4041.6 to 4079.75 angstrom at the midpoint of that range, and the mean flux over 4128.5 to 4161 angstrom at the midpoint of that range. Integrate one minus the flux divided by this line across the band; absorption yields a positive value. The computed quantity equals -2.19 angstrom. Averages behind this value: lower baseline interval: 3.93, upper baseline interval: 3.85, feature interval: 4.11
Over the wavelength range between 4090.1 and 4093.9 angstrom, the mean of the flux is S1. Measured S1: 4.38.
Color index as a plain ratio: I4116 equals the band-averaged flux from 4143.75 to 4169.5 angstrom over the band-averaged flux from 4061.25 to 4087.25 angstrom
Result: 0.98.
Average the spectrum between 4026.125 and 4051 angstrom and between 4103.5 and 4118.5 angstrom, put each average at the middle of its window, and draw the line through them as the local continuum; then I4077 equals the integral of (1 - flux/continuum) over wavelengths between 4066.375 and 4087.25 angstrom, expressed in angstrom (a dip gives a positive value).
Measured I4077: 0.6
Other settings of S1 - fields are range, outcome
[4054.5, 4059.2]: 3.89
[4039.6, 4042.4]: 4.29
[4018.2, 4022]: 4.37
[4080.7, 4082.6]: 3.66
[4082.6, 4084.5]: 4.44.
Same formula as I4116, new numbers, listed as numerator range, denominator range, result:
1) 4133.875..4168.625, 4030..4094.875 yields 0.96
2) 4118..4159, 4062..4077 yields 1.02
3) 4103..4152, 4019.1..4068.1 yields 0.98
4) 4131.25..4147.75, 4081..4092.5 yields 0.89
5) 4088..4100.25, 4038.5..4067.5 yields 1.05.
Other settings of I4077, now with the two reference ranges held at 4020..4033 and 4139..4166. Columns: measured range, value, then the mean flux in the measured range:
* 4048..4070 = 1.04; 3.92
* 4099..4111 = 0.18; 3.92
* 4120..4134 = -0.61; 4.09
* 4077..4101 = -0.63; 4.13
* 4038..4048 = -0.18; 4.23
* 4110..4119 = -0.27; 4.08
